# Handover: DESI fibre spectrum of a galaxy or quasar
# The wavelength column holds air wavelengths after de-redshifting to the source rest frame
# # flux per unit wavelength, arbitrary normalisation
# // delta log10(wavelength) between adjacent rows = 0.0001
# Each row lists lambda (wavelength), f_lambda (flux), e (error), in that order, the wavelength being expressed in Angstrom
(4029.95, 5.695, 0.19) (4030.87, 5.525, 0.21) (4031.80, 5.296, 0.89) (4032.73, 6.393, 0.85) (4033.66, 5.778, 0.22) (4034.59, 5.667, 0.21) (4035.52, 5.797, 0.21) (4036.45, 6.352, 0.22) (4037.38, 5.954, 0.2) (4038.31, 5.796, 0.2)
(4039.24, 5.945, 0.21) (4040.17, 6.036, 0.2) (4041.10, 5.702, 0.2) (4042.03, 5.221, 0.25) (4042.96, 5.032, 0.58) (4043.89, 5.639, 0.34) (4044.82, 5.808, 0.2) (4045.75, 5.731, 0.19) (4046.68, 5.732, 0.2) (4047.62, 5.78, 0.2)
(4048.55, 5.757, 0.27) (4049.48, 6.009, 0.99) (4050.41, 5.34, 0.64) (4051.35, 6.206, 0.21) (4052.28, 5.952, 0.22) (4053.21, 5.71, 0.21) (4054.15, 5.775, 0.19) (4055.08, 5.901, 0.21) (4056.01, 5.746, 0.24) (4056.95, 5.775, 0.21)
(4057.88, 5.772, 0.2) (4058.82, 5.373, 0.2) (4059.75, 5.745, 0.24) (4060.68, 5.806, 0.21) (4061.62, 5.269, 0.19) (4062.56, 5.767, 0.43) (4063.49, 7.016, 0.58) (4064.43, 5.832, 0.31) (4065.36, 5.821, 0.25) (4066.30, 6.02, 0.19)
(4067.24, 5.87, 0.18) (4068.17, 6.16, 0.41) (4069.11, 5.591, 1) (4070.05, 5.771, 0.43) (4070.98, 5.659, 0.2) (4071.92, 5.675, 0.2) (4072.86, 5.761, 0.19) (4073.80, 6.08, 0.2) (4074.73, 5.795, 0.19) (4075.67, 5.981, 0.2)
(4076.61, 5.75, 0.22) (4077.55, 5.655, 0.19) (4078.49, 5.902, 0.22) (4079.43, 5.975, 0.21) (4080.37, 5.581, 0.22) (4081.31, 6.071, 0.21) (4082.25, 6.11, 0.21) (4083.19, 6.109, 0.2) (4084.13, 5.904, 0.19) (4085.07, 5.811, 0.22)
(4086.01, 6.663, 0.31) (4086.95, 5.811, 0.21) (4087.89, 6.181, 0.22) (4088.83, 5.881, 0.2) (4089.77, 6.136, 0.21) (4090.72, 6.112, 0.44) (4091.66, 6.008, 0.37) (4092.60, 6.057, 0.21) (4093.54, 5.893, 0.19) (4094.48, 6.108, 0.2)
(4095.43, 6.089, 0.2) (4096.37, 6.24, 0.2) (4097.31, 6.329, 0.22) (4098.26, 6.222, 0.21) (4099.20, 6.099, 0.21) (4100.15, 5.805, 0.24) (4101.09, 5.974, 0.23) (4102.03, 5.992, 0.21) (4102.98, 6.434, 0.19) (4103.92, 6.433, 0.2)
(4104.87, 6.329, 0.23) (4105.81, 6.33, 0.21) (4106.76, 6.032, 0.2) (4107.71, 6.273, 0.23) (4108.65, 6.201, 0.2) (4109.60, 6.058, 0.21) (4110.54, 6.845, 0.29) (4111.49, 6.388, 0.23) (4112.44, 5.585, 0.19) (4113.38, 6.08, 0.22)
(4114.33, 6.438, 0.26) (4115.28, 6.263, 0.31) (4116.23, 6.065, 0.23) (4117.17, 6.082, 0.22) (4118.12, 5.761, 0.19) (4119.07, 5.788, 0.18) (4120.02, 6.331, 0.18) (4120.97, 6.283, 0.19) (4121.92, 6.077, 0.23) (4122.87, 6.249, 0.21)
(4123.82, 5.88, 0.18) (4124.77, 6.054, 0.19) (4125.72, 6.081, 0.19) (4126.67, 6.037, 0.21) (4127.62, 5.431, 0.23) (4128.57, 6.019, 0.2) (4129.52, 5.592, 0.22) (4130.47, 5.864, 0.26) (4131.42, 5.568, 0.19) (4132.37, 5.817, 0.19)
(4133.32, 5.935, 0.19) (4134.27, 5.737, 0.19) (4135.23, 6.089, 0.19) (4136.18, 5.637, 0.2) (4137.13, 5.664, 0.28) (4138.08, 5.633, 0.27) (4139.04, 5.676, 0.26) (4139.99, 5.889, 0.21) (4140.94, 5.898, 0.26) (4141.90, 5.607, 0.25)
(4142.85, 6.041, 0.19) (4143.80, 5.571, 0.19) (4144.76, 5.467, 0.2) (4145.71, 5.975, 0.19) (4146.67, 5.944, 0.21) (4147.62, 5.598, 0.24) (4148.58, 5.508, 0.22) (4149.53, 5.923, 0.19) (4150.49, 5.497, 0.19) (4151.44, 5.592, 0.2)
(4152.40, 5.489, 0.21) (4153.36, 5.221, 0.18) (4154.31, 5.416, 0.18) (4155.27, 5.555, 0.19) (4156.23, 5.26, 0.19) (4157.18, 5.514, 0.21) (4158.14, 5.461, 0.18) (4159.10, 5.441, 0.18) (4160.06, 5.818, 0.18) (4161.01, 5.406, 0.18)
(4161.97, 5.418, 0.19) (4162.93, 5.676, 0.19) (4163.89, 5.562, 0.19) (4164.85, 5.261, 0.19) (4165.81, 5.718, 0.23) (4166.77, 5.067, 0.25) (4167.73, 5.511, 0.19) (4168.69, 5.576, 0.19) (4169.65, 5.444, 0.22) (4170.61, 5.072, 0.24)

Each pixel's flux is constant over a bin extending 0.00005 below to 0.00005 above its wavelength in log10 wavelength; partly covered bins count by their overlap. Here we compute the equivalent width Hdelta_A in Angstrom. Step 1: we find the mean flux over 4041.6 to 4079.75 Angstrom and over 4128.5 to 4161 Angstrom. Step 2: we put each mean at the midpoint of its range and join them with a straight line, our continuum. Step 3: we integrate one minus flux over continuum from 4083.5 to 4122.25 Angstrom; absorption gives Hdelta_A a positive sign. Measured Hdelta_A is -2.7 Angstrom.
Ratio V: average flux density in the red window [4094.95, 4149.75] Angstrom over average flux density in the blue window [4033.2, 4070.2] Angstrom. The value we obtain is 1.0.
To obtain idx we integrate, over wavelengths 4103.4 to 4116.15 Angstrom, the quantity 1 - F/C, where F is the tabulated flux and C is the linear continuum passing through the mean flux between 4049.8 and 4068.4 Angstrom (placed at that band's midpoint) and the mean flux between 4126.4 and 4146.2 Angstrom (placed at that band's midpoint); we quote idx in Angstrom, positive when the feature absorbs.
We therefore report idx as -1.0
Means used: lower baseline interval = 5.84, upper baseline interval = 5.77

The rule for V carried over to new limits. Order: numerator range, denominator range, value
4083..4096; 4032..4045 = 1.05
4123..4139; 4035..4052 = 1.01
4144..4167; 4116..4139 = 0.94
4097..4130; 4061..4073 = 1.04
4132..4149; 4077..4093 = 0.96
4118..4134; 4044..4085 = 1.02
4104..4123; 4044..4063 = 1.07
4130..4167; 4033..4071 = 0.97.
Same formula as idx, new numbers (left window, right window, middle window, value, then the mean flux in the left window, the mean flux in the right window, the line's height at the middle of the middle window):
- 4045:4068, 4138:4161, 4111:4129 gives -1.1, 5.83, 5.62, 5.69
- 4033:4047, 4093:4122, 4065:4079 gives 0.3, 5.76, 6.16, 5.95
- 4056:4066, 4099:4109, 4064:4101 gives 0.2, 5.82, 6.17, 5.99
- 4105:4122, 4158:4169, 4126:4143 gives 0.3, 6.16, 5.49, 5.88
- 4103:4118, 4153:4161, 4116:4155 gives 0.1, 6.22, 5.47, 5.82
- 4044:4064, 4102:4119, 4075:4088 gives 0.1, 5.8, 6.19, 5.99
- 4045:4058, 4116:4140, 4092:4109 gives -0.9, 5.8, 5.89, 5.86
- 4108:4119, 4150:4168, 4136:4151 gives -0.1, 6.15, 5.47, 5.7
